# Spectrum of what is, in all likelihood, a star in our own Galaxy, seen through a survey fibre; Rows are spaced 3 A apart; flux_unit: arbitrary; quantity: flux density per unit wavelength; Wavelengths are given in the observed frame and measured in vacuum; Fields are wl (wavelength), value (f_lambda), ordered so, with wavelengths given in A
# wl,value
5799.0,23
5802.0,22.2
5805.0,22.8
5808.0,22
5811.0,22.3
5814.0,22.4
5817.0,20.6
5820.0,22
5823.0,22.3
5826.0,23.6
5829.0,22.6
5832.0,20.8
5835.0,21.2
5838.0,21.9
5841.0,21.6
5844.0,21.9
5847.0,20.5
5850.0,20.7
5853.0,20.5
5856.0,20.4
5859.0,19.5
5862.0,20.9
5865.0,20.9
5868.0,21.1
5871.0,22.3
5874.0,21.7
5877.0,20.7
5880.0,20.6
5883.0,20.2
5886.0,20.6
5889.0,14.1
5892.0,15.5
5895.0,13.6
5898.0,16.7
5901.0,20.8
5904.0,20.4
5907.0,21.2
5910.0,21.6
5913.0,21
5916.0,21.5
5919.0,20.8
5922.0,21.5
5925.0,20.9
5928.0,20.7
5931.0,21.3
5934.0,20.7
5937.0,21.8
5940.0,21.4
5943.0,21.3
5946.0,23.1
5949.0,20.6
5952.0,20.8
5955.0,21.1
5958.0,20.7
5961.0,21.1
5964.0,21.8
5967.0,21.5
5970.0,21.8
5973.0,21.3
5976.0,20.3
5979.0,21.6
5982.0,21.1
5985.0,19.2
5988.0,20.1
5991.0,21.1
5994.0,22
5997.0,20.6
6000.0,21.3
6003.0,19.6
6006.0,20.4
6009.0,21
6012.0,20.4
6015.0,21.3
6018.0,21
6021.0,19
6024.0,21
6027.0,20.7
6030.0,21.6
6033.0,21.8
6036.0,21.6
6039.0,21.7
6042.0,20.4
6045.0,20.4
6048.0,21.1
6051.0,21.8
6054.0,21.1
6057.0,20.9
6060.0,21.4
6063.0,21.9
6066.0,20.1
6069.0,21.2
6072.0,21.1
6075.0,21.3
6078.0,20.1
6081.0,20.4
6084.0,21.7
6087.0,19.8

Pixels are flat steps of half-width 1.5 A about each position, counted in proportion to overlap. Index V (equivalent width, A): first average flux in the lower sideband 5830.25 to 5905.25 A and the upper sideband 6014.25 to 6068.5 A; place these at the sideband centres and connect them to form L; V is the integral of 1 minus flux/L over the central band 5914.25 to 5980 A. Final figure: -2.54 A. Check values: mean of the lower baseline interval 20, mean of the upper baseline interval 21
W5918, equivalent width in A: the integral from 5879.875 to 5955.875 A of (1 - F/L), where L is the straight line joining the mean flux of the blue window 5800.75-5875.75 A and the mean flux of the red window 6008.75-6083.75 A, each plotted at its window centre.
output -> 4.26 A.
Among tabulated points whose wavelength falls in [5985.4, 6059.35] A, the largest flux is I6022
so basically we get 22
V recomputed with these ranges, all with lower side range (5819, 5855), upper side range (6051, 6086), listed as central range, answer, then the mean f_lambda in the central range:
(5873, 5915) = 4.5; 19.2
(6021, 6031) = 0.2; 20.8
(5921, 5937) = 0.2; 21.1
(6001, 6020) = 0.5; 20.6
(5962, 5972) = -0.2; 21.6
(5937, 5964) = 0.0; 21.3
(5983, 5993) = 0.5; 20.3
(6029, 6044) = -0.2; 21.4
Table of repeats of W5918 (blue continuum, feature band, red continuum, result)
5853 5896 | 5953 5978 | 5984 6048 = -1.1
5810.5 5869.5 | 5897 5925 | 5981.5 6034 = 0.5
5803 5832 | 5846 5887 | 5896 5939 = 1.3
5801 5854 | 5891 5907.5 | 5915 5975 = 2.7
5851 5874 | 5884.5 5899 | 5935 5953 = 3.4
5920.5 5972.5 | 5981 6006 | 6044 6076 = 0.7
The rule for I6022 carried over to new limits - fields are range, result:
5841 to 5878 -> 22.3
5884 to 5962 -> 23.1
